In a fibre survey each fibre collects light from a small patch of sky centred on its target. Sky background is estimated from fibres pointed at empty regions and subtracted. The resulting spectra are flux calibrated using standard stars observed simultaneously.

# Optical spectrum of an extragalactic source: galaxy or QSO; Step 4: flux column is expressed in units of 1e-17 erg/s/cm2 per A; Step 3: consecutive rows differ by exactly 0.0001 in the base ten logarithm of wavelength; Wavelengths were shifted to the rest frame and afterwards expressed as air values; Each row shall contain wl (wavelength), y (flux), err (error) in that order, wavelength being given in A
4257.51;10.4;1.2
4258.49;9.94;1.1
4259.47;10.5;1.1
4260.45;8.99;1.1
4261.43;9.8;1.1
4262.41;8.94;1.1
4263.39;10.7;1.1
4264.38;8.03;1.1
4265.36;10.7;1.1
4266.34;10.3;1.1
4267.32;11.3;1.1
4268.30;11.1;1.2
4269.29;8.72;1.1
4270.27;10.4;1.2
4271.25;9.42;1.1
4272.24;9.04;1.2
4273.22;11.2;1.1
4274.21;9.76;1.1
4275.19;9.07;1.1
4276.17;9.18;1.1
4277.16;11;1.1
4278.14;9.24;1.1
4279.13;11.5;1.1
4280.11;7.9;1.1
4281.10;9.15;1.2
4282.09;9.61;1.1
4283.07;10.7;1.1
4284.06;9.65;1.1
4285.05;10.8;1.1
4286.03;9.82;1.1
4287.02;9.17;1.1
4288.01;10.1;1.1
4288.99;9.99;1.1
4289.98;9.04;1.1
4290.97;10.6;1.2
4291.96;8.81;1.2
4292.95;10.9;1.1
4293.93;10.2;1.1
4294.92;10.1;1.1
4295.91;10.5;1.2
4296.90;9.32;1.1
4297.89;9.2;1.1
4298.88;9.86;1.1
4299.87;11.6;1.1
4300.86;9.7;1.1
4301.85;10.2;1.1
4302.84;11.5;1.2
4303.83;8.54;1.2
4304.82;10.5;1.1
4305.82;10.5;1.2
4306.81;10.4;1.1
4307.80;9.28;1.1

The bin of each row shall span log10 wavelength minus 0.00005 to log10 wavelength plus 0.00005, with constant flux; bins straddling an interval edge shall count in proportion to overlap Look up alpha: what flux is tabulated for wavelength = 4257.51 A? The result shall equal 10.4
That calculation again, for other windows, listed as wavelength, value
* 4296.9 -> 9.32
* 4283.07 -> 10.7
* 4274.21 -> 9.76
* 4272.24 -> 9.04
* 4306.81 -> 10.4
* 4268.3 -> 11.1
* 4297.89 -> 9.2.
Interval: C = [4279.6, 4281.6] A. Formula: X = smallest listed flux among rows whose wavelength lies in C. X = 7.9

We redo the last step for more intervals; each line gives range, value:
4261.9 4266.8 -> 8.03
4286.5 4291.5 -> 9.04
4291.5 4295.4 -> 8.81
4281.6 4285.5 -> 9.61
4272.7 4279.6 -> 9.07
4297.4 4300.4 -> 9.2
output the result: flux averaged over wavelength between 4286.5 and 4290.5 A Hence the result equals 9.58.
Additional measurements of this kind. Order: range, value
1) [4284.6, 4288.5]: 9.98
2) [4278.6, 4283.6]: 9.76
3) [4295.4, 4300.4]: 10.1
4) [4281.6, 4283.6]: 10.2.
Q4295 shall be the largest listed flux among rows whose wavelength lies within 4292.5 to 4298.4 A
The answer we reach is 10.9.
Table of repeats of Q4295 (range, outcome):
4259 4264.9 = 10.7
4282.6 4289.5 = 10.8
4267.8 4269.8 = 11.1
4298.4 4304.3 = 11.6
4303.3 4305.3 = 10.5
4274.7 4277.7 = 11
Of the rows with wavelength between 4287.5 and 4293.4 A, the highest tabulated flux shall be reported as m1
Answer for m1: 10.9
